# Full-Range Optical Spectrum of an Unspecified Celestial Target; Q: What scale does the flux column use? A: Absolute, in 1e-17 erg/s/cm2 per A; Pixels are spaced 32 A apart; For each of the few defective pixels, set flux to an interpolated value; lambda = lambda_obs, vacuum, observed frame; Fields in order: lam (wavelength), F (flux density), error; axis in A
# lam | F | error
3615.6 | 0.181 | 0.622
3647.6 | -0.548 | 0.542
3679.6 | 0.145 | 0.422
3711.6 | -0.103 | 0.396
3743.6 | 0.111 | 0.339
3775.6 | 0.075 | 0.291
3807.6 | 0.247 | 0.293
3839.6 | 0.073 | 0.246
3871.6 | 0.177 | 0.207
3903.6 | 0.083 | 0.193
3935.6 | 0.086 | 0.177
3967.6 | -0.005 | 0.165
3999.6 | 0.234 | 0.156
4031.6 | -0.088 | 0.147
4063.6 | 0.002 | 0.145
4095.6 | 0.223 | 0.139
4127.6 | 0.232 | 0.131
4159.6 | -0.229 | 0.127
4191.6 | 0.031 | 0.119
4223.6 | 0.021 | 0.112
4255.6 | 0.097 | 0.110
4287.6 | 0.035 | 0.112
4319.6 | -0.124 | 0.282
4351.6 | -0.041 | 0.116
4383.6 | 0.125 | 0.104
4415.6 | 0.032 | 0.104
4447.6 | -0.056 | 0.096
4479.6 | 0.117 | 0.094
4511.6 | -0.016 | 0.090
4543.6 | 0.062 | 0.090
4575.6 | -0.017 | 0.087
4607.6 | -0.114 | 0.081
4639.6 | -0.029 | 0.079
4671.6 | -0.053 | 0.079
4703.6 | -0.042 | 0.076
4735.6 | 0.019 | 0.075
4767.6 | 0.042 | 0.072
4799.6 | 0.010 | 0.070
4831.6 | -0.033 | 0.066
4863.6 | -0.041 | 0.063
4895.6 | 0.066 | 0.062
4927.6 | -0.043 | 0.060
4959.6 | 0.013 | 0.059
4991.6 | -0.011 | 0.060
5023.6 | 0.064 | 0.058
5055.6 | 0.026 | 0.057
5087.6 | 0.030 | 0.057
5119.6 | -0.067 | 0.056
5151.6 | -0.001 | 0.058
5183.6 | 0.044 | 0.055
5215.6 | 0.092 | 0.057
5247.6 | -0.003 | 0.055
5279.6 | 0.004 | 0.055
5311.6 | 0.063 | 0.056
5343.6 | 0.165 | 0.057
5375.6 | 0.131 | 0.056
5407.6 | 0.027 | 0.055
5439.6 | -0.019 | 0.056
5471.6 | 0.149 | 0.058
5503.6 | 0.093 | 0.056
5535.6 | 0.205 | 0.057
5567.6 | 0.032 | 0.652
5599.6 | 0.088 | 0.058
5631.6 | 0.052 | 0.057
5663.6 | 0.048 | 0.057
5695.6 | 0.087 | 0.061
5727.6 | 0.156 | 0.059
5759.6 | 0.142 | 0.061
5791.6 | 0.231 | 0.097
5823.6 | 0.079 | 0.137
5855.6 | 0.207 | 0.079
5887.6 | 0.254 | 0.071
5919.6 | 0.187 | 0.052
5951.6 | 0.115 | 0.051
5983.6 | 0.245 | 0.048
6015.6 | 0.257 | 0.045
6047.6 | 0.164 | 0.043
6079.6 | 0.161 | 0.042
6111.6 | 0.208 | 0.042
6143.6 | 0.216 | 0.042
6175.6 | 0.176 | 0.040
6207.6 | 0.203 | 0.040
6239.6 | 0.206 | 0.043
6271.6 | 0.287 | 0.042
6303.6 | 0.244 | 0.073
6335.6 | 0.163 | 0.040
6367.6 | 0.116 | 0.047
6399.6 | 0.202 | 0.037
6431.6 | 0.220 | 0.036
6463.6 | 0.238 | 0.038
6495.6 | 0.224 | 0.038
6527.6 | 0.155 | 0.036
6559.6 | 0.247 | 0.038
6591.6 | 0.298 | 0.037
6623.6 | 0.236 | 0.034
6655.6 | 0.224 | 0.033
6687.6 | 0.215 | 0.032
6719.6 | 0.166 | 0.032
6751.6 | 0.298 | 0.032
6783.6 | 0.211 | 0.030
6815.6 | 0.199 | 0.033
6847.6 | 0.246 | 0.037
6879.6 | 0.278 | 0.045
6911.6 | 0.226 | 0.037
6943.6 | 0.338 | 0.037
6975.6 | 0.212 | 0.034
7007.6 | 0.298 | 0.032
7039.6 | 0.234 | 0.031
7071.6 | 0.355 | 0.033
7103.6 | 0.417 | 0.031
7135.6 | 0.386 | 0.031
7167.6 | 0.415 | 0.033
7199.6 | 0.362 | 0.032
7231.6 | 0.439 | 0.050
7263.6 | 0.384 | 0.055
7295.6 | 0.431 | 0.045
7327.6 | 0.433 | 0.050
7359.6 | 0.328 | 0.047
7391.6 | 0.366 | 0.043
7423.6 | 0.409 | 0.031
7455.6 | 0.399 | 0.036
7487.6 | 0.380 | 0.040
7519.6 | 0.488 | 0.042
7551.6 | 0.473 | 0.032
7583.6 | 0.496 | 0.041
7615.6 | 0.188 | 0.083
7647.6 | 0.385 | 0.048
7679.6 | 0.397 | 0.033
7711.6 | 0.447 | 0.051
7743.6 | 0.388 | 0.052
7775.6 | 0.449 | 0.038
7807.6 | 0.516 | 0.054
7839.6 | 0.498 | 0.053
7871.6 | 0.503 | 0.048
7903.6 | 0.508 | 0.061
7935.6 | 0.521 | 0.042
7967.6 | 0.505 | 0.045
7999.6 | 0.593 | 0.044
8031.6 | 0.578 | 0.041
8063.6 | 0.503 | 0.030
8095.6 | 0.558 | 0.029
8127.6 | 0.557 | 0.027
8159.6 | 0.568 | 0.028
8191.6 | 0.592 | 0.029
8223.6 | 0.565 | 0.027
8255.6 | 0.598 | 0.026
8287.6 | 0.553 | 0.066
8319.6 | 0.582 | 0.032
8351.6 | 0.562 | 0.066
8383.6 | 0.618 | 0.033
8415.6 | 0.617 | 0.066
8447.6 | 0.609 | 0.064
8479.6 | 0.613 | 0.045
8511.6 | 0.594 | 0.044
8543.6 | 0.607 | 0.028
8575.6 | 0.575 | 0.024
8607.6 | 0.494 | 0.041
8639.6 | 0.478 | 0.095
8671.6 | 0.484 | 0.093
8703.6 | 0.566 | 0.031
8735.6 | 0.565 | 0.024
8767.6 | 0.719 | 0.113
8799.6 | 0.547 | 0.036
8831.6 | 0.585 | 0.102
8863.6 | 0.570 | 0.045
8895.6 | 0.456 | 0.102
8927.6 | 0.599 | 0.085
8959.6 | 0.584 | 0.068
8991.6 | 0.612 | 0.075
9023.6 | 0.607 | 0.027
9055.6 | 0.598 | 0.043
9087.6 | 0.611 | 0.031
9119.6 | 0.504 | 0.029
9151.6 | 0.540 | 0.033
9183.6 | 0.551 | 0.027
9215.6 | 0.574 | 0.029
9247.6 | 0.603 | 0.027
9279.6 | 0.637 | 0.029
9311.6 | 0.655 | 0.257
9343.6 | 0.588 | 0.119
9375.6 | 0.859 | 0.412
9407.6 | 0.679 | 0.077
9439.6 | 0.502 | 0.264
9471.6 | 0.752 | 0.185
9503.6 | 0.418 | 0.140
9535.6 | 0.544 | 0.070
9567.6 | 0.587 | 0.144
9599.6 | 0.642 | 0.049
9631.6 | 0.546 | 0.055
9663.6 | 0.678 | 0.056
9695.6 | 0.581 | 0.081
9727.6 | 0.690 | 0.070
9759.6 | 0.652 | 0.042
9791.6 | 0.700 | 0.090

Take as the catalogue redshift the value 0.77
